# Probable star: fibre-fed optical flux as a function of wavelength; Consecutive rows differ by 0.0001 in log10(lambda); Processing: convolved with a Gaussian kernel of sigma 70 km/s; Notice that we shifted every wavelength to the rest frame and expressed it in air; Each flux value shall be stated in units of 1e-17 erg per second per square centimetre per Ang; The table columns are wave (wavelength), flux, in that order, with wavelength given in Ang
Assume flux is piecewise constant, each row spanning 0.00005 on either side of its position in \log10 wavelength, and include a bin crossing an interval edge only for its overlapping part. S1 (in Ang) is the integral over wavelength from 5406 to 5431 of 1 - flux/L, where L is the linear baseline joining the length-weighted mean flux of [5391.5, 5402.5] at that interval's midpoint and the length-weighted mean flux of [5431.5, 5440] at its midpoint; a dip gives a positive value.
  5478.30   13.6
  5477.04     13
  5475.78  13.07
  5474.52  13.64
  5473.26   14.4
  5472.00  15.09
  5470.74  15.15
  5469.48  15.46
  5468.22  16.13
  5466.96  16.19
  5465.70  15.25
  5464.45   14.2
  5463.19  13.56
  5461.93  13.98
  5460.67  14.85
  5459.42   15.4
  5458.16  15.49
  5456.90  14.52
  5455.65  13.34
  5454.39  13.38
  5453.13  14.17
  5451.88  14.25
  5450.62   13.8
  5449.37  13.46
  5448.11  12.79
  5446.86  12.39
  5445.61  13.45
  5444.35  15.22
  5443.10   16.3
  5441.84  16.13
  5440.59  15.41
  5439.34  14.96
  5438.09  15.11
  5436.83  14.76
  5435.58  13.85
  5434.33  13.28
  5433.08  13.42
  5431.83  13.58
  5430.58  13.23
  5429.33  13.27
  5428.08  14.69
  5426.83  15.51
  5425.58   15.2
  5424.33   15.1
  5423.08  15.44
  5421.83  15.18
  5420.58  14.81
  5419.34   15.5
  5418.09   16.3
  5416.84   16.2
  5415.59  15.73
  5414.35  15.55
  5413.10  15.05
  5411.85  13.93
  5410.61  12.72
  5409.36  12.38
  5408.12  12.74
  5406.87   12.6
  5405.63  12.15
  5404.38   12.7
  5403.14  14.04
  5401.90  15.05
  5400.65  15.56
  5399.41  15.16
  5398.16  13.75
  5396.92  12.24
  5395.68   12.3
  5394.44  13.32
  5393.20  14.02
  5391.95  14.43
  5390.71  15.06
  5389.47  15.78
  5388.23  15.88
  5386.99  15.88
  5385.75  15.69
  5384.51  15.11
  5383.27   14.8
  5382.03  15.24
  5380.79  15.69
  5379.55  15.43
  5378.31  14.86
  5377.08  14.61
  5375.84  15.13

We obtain -0.8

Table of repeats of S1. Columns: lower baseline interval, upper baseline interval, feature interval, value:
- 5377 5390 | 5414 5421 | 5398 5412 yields 1.8 Ang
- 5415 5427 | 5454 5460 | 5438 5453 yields 0.4 Ang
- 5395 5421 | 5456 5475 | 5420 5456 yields 0.4 Ang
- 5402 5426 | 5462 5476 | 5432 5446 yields -0.1 Ang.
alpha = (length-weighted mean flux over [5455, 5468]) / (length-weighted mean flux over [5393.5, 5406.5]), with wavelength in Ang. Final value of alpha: 1.1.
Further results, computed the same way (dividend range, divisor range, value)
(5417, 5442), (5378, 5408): 1.02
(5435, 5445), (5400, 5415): 1.11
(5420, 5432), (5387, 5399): 1.03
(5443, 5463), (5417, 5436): 0.97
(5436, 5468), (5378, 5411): 1.02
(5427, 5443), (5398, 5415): 1.04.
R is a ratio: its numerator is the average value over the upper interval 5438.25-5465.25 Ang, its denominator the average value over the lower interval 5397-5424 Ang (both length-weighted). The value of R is 1.0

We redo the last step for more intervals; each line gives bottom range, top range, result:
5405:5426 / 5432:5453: 0.98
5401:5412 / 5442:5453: 1.07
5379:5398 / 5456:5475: 1.01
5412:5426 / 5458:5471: 0.98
